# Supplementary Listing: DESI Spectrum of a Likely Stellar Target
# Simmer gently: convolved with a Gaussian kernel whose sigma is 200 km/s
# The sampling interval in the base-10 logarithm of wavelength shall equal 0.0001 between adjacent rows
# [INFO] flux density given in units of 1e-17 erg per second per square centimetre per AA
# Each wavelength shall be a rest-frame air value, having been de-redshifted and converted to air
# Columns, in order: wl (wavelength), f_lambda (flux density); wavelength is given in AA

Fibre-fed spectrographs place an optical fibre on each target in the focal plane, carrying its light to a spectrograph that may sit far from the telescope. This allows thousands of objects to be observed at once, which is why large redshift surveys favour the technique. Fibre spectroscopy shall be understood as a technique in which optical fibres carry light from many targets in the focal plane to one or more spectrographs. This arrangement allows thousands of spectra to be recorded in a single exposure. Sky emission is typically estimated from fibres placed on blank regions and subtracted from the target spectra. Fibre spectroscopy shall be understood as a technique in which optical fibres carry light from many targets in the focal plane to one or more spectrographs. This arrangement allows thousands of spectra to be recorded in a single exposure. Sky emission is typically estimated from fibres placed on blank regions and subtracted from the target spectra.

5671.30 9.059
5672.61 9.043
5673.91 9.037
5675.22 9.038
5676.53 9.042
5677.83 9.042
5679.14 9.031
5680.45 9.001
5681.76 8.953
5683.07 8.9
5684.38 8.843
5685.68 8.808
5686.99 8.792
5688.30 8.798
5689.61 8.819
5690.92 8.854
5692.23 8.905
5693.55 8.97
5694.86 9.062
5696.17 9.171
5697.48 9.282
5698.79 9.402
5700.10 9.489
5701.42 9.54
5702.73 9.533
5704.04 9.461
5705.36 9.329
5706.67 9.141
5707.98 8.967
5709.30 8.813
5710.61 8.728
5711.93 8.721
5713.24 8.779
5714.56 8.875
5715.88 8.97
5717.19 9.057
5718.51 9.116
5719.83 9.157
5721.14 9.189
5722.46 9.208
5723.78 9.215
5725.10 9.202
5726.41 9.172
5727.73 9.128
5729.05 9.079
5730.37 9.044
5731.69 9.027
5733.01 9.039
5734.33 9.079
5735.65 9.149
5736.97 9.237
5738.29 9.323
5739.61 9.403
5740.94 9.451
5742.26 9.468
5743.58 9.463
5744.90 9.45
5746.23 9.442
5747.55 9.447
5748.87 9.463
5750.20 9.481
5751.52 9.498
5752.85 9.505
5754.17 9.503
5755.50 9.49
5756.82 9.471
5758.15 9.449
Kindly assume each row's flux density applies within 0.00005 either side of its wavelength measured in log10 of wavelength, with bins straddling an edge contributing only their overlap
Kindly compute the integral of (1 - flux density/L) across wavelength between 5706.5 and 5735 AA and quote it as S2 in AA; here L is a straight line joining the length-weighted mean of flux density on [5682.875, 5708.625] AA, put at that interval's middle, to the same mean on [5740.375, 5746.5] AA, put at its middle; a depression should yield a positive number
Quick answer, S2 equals 0.8 AA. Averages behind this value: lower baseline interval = 9.11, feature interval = 9.03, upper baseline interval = 9.46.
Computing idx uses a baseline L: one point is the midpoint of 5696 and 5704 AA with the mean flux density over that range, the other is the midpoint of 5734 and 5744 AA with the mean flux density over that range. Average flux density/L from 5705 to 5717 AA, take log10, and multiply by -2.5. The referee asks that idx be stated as 0.06 mag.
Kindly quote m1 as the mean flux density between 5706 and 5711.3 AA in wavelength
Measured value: 8.92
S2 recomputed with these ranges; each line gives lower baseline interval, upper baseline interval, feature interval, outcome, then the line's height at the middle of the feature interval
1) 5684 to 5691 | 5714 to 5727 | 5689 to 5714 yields -0.43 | 8.95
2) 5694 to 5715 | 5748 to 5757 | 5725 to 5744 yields 0.30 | 9.36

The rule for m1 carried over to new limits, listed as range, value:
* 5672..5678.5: 9.05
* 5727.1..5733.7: 9.06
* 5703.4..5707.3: 9.3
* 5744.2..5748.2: 9.44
